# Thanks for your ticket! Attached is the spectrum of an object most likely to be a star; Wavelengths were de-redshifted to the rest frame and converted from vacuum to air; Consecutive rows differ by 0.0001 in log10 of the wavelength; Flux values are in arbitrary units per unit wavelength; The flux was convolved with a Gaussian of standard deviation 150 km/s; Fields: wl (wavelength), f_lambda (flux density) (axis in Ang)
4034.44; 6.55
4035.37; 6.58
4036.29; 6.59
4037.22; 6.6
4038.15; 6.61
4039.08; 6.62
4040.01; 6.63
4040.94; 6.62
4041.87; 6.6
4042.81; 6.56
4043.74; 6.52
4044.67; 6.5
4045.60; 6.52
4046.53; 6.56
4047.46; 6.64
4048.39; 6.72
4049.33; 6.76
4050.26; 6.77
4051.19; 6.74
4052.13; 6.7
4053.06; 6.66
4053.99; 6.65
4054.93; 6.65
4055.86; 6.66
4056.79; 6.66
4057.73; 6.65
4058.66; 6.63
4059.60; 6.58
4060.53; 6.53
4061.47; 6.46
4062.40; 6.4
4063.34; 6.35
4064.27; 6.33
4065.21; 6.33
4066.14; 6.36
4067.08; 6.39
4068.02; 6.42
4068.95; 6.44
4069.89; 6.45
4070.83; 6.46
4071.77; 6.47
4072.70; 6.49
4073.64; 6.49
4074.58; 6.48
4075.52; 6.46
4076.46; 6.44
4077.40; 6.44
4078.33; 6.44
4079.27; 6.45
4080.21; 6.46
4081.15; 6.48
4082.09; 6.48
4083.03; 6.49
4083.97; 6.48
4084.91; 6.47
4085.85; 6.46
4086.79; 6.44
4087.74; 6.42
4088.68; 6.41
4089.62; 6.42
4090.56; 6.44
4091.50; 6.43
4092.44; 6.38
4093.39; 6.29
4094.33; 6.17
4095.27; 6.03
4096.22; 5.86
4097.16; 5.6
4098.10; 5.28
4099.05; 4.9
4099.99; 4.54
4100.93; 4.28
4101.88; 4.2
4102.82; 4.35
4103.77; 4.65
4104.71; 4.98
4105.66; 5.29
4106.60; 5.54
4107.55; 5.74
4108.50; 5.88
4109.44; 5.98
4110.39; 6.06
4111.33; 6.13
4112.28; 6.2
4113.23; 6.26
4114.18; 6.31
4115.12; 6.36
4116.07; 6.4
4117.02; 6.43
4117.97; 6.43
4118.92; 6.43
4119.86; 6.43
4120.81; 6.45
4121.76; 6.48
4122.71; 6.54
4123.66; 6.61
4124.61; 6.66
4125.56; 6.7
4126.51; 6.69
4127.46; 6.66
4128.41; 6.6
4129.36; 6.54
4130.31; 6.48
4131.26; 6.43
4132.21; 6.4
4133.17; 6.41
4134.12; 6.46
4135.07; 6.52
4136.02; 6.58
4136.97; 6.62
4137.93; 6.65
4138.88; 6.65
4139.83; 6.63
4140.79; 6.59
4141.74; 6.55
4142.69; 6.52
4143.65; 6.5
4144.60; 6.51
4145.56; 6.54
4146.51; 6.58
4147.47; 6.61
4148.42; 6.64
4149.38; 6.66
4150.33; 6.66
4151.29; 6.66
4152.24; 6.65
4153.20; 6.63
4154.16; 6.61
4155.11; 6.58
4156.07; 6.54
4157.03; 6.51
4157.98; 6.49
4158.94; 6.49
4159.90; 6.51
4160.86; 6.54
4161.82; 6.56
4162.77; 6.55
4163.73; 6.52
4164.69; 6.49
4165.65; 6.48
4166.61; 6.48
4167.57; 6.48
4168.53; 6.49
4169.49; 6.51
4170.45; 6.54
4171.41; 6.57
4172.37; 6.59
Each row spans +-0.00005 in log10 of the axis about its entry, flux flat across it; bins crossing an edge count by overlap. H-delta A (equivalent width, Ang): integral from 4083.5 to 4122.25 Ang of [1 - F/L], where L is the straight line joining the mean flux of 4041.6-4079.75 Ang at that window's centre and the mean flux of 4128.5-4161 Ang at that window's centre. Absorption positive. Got 3.8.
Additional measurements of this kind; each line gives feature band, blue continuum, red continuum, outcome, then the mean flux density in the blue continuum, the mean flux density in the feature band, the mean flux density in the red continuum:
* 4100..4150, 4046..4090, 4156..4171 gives 2.29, 6.51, 6.21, 6.51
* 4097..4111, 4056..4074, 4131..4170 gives 2.92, 6.47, 5.15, 6.55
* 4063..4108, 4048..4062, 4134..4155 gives 4.08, 6.65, 6.03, 6.6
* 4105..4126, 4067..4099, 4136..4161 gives 0.73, 6.33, 6.23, 6.58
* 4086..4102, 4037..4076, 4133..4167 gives 1.80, 6.55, 5.82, 6.56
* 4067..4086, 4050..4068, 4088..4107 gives -1.21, 6.55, 6.46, 5.51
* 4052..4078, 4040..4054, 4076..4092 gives 0.19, 6.63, 6.5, 6.45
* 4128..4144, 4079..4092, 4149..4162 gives 0.01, 6.45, 6.54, 6.58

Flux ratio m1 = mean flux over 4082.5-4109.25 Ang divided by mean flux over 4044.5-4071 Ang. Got 0.9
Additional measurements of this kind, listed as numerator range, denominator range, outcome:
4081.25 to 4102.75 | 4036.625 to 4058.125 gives 0.89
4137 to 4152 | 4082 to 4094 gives 1.03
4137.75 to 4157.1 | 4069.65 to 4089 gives 1.02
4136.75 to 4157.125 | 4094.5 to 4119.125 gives 1.17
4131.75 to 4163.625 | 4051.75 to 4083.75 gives 1.01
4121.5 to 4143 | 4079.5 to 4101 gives 1.08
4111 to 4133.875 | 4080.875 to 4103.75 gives 1.10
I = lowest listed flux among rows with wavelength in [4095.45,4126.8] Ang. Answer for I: 4.2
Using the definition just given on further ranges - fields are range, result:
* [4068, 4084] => 6.42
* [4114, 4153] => 6.31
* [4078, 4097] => 5.86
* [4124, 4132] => 6.43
